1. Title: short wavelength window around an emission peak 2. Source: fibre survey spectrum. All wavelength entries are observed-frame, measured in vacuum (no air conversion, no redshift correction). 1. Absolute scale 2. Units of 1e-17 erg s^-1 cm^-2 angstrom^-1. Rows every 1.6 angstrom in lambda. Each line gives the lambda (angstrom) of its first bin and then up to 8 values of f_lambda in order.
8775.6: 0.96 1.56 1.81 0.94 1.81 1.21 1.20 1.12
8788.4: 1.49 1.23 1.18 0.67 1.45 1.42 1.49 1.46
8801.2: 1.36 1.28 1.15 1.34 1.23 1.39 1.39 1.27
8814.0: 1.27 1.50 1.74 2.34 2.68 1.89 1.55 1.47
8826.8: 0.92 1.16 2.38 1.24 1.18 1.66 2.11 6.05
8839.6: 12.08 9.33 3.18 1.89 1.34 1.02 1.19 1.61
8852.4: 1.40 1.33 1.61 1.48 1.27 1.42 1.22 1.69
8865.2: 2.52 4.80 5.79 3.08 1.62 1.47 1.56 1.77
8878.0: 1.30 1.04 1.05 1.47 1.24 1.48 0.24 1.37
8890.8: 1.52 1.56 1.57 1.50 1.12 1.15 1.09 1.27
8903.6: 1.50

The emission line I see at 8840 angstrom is H-alpha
